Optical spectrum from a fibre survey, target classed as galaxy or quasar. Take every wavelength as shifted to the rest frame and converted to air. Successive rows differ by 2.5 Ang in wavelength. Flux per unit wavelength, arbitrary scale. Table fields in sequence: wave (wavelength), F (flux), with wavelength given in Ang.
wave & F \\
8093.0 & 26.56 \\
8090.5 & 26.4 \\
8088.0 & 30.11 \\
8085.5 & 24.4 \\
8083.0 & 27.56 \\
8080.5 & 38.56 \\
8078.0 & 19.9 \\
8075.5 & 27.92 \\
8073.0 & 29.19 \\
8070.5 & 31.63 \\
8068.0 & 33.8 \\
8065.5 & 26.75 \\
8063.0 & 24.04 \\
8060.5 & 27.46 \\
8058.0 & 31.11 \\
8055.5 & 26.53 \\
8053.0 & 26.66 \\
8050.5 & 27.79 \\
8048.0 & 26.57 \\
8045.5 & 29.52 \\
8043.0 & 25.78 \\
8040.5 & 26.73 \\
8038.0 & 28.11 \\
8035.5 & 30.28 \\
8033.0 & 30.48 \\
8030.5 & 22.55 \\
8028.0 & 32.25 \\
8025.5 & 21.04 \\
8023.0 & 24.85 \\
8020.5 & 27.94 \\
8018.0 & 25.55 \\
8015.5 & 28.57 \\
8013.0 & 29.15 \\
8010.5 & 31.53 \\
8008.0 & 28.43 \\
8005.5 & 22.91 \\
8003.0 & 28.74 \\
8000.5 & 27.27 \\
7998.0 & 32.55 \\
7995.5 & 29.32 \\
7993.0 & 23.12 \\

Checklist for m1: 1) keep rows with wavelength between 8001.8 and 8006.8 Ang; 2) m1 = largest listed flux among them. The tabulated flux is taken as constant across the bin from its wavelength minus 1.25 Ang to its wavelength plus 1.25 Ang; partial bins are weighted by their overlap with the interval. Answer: 28.74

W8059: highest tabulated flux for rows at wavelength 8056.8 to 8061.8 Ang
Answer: 31.11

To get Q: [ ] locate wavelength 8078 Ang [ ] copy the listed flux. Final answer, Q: 19.9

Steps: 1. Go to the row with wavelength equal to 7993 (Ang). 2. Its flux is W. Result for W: 23.12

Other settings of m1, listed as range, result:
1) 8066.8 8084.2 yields 38.56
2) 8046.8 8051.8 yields 27.79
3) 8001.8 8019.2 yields 31.53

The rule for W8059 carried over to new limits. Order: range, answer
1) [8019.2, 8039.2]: 32.25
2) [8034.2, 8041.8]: 30.28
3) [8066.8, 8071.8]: 33.8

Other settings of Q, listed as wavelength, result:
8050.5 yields 27.79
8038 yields 28.11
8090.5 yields 26.4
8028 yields 32.25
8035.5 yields 30.28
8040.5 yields 26.73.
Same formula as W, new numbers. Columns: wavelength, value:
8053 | 26.66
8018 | 25.55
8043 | 25.78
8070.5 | 31.63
